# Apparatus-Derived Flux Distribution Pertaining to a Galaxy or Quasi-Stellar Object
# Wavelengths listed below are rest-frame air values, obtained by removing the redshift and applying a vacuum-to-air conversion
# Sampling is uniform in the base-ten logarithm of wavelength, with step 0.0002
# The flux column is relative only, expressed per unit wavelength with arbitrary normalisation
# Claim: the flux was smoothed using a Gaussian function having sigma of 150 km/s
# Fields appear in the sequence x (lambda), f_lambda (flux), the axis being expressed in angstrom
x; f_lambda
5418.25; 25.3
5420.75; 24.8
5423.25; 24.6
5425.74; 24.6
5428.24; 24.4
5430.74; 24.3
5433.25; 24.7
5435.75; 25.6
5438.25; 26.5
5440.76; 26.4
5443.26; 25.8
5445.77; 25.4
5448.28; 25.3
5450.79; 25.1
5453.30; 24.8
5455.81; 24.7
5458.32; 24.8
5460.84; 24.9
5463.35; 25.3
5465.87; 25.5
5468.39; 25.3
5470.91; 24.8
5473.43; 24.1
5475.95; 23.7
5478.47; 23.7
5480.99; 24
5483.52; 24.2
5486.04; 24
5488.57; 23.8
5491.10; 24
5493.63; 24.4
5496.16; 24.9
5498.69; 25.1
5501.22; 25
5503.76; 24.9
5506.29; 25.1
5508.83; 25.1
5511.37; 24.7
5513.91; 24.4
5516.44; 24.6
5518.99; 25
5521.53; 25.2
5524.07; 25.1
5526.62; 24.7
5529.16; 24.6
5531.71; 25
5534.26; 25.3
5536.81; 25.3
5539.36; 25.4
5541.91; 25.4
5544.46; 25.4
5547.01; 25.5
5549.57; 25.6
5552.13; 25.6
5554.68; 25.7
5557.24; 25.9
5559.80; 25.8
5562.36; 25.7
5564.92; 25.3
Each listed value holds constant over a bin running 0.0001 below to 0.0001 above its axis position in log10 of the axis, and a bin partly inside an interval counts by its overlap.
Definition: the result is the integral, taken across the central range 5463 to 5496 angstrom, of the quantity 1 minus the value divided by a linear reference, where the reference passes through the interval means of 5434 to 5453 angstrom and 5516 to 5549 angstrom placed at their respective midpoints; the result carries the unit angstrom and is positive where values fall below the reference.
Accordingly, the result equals 1.4 angstrom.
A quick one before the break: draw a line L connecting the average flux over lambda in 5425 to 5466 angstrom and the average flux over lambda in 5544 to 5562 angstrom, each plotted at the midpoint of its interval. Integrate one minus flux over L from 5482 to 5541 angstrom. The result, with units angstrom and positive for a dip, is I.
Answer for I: 1.6 angstrom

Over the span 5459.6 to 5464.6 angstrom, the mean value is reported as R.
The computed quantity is 25.1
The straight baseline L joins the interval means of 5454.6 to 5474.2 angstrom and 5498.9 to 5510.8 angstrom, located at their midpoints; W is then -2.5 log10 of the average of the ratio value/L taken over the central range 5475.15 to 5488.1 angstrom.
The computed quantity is 0.05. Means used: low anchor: 24.9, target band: 23.9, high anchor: 25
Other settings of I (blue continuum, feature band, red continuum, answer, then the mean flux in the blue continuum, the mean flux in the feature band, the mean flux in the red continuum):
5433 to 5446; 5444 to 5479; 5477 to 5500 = 0.4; 25.8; 24.8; 24.2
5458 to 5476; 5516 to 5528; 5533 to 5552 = 0.2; 24.9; 24.9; 25.4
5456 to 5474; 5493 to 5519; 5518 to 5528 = 0.2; 25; 24.8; 25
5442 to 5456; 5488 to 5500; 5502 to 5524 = 0.2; 25.2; 24.5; 24.9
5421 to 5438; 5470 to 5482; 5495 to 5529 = 0.4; 24.8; 24.1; 24.9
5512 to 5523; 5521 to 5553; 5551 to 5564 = 0.0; 24.8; 25.2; 25.7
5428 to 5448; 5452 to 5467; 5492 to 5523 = 0.2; 25.4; 25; 24.9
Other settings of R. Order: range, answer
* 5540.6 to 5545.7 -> 25.4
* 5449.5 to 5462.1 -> 24.9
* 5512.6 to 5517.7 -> 24.5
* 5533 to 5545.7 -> 25.4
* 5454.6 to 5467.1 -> 25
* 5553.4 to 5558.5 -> 25.8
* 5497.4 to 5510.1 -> 25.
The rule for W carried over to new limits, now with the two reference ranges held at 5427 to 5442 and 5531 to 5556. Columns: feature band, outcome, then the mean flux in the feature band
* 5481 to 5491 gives 0.06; 24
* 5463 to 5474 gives 0.01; 25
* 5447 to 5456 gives 0.01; 25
